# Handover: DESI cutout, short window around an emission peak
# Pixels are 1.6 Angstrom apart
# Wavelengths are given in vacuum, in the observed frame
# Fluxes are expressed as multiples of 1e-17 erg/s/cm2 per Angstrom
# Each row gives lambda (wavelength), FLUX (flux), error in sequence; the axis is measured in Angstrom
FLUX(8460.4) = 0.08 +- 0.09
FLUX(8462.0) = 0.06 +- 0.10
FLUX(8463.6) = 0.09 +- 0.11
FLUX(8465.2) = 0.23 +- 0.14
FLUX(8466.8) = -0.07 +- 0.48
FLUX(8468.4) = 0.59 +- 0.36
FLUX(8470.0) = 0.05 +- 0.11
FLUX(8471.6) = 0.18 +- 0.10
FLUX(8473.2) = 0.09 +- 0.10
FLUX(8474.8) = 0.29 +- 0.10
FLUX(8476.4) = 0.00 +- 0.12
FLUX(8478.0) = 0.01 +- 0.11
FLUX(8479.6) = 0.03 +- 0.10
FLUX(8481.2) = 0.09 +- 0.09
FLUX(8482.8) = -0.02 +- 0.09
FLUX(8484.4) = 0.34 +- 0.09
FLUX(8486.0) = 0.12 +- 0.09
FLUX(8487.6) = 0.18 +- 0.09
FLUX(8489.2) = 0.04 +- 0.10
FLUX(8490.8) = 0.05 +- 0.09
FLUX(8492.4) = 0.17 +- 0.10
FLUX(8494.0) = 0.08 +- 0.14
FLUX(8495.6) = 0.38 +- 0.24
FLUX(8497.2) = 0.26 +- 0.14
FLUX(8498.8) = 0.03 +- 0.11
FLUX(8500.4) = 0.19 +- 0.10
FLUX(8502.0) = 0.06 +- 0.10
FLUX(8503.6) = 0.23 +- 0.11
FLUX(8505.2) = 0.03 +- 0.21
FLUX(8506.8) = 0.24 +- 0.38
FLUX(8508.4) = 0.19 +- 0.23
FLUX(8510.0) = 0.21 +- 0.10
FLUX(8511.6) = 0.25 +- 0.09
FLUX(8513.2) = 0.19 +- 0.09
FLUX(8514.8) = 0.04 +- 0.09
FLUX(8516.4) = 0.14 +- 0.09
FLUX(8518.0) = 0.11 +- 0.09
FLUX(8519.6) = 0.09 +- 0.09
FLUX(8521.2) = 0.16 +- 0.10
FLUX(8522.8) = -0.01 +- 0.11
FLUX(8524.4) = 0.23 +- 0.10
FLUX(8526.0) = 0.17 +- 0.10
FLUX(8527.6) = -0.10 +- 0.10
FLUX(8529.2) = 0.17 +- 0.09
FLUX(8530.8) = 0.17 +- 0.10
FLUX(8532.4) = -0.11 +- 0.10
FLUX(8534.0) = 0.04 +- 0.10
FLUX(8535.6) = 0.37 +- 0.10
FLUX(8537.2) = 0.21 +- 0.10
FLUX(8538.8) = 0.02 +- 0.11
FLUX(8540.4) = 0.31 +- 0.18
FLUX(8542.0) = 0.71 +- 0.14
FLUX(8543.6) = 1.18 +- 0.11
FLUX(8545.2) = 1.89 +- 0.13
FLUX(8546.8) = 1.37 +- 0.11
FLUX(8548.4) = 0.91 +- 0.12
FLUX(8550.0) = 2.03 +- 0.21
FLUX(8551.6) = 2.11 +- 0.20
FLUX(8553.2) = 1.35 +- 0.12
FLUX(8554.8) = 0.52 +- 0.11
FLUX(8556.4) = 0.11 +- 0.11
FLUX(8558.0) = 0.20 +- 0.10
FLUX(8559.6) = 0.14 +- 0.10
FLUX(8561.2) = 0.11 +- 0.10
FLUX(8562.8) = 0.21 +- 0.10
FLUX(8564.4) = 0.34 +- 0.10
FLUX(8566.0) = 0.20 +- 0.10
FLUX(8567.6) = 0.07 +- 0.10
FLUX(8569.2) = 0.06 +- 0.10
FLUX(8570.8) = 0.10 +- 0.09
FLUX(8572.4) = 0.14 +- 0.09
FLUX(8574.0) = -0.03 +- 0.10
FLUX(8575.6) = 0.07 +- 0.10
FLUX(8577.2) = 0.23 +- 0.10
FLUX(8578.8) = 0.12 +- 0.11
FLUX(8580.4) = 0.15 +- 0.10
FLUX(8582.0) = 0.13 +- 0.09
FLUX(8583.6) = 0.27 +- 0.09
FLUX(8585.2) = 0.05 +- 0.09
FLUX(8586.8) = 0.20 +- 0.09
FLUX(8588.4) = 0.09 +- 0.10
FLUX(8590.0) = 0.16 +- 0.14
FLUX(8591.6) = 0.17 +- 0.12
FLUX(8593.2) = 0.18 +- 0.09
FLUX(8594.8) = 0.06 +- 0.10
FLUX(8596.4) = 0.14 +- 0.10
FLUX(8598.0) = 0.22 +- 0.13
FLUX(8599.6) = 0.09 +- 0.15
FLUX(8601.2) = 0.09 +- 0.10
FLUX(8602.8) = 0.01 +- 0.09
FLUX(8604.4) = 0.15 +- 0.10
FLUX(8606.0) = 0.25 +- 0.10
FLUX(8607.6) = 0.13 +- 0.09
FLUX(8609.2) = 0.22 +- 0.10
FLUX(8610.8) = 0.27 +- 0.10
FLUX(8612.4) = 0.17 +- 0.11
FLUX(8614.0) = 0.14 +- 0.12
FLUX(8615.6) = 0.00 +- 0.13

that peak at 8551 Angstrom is [O II]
